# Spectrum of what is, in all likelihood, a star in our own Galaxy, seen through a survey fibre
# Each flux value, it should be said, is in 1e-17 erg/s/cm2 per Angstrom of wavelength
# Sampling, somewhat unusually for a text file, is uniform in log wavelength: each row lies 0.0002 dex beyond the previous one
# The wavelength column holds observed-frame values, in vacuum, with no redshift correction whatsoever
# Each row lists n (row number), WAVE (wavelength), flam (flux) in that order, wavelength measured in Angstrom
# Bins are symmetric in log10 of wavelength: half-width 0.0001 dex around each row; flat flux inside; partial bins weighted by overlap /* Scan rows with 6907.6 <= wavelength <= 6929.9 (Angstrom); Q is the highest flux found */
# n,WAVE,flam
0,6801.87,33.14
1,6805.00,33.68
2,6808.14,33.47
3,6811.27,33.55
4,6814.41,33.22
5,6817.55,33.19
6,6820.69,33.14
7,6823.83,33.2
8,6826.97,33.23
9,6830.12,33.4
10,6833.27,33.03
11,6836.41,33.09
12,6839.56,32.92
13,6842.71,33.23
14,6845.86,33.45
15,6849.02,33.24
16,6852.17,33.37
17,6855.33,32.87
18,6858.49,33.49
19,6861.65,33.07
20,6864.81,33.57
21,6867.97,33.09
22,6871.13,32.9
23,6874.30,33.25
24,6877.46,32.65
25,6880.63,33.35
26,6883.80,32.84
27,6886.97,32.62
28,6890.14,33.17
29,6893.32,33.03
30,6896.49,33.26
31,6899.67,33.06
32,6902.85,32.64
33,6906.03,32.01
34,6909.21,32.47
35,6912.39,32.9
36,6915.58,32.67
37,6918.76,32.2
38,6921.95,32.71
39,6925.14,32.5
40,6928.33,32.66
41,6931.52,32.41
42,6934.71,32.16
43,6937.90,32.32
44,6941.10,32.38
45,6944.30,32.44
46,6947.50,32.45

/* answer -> 32.9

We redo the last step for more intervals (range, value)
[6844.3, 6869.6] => 33.57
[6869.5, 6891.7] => 33.35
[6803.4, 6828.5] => 33.68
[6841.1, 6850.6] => 33.45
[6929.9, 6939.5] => 32.41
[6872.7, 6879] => 33.25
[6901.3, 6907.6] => 32.64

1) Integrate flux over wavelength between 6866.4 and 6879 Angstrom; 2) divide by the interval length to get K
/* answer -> 33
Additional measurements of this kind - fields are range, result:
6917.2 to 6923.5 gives 32.4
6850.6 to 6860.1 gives 33.2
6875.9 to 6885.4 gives 32.9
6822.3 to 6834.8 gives 33.2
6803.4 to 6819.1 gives 33.4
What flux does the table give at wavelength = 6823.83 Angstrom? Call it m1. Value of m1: 33.2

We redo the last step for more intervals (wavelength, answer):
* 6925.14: 32.5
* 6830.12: 33.4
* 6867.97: 33.09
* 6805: 33.68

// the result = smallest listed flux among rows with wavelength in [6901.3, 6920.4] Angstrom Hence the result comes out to 32.01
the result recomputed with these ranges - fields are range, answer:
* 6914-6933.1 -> 32.2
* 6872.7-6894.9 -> 32.62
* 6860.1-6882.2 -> 32.65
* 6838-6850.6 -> 32.92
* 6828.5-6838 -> 33.03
